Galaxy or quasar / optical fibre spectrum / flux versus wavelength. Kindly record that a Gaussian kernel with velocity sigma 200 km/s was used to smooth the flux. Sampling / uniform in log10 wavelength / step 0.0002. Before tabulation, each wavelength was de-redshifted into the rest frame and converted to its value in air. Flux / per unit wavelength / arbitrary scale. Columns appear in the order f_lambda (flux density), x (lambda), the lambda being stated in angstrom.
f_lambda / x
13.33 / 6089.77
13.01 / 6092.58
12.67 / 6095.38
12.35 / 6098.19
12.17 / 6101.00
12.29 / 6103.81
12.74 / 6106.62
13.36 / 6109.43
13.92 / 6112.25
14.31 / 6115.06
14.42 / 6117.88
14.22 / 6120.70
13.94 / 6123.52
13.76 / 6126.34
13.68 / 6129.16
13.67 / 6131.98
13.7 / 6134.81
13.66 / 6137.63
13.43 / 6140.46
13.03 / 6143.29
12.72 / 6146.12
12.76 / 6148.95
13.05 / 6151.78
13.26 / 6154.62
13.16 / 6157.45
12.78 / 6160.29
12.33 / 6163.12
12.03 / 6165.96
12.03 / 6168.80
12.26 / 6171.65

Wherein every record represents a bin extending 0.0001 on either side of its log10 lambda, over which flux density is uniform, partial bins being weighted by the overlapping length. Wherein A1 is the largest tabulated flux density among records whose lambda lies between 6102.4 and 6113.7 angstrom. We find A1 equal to 13.92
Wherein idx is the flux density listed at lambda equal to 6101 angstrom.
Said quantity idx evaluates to 12.17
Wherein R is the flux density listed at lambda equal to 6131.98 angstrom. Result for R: 13.67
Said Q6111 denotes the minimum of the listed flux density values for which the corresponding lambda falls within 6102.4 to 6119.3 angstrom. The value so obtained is 12.29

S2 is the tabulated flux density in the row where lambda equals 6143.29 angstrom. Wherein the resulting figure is 13.03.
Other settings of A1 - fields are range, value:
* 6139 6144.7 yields 13.43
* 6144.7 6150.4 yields 12.76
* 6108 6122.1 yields 14.42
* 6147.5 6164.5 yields 13.26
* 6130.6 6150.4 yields 13.7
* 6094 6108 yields 12.74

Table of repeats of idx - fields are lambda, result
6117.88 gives 14.42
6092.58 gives 13.01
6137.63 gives 13.66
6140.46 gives 13.43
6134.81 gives 13.7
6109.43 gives 13.36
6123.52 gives 13.94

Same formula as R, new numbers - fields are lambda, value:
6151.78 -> 13.05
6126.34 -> 13.76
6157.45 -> 13.16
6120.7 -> 14.22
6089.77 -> 13.33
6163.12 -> 12.33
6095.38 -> 12.67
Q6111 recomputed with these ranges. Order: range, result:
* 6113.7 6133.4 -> 13.67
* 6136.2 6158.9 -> 12.72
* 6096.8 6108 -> 12.17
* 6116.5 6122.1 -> 14.22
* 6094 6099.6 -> 12.35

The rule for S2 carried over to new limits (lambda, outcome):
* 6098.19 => 12.35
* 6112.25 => 13.92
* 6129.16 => 13.68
